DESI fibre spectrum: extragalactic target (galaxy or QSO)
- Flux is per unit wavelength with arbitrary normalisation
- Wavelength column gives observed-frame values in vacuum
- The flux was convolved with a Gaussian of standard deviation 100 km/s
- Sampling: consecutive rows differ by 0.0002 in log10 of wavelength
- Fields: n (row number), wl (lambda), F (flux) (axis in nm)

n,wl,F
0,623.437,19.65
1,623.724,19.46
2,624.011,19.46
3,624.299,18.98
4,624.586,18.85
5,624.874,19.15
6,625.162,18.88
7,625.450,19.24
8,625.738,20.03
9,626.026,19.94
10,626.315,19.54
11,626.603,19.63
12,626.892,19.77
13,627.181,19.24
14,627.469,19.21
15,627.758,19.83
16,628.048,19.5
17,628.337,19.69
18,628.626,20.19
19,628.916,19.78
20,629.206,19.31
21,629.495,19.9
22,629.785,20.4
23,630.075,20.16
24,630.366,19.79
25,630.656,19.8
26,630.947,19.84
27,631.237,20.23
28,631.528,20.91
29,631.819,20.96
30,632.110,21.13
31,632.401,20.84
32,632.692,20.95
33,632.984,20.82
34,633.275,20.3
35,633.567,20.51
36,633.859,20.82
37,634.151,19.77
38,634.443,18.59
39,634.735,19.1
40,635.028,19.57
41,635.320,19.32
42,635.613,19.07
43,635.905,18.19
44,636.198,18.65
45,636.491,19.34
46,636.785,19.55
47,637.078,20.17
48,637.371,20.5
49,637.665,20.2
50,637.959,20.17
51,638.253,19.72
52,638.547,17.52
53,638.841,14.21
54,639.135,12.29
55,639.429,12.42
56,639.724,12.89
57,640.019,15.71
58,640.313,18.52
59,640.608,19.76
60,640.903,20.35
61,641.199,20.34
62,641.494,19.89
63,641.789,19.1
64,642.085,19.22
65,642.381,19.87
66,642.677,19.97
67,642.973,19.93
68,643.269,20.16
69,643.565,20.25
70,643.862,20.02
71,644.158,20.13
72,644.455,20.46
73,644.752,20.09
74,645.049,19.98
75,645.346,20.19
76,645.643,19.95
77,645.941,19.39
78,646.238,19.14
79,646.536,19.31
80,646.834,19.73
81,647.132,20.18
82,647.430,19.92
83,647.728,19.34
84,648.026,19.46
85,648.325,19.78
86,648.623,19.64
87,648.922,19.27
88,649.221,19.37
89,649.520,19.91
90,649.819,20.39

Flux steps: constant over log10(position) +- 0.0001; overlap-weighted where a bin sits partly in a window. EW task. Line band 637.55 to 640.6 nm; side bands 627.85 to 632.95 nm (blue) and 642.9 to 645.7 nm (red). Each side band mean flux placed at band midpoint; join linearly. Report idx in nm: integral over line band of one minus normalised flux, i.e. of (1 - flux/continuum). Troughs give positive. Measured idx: 0.557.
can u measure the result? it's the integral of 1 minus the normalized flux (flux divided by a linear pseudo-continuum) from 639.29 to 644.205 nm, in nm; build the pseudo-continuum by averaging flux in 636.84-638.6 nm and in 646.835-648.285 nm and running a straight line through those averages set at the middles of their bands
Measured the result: 0.263 nm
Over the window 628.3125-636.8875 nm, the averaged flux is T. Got 19.9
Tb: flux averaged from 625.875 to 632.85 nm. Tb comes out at 20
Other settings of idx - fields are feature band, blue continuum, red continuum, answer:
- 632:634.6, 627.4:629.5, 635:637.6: -0.12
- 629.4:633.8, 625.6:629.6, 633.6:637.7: -0.19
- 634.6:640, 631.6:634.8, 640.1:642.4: 0.56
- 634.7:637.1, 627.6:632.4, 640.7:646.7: 0.10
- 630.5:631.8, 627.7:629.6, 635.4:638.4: -0.04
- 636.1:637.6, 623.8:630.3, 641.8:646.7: 0.00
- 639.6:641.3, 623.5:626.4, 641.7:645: 0.16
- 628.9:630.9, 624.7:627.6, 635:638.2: -0.04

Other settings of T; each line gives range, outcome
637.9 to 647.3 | 18.8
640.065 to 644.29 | 19.7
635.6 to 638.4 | 19.6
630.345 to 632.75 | 20.5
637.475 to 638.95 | 18.5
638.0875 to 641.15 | 16.5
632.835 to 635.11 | 19.9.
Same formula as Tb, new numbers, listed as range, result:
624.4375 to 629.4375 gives 19.5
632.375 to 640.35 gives 18.5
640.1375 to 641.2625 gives 19.6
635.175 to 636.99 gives 19.1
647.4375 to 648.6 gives 19.6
